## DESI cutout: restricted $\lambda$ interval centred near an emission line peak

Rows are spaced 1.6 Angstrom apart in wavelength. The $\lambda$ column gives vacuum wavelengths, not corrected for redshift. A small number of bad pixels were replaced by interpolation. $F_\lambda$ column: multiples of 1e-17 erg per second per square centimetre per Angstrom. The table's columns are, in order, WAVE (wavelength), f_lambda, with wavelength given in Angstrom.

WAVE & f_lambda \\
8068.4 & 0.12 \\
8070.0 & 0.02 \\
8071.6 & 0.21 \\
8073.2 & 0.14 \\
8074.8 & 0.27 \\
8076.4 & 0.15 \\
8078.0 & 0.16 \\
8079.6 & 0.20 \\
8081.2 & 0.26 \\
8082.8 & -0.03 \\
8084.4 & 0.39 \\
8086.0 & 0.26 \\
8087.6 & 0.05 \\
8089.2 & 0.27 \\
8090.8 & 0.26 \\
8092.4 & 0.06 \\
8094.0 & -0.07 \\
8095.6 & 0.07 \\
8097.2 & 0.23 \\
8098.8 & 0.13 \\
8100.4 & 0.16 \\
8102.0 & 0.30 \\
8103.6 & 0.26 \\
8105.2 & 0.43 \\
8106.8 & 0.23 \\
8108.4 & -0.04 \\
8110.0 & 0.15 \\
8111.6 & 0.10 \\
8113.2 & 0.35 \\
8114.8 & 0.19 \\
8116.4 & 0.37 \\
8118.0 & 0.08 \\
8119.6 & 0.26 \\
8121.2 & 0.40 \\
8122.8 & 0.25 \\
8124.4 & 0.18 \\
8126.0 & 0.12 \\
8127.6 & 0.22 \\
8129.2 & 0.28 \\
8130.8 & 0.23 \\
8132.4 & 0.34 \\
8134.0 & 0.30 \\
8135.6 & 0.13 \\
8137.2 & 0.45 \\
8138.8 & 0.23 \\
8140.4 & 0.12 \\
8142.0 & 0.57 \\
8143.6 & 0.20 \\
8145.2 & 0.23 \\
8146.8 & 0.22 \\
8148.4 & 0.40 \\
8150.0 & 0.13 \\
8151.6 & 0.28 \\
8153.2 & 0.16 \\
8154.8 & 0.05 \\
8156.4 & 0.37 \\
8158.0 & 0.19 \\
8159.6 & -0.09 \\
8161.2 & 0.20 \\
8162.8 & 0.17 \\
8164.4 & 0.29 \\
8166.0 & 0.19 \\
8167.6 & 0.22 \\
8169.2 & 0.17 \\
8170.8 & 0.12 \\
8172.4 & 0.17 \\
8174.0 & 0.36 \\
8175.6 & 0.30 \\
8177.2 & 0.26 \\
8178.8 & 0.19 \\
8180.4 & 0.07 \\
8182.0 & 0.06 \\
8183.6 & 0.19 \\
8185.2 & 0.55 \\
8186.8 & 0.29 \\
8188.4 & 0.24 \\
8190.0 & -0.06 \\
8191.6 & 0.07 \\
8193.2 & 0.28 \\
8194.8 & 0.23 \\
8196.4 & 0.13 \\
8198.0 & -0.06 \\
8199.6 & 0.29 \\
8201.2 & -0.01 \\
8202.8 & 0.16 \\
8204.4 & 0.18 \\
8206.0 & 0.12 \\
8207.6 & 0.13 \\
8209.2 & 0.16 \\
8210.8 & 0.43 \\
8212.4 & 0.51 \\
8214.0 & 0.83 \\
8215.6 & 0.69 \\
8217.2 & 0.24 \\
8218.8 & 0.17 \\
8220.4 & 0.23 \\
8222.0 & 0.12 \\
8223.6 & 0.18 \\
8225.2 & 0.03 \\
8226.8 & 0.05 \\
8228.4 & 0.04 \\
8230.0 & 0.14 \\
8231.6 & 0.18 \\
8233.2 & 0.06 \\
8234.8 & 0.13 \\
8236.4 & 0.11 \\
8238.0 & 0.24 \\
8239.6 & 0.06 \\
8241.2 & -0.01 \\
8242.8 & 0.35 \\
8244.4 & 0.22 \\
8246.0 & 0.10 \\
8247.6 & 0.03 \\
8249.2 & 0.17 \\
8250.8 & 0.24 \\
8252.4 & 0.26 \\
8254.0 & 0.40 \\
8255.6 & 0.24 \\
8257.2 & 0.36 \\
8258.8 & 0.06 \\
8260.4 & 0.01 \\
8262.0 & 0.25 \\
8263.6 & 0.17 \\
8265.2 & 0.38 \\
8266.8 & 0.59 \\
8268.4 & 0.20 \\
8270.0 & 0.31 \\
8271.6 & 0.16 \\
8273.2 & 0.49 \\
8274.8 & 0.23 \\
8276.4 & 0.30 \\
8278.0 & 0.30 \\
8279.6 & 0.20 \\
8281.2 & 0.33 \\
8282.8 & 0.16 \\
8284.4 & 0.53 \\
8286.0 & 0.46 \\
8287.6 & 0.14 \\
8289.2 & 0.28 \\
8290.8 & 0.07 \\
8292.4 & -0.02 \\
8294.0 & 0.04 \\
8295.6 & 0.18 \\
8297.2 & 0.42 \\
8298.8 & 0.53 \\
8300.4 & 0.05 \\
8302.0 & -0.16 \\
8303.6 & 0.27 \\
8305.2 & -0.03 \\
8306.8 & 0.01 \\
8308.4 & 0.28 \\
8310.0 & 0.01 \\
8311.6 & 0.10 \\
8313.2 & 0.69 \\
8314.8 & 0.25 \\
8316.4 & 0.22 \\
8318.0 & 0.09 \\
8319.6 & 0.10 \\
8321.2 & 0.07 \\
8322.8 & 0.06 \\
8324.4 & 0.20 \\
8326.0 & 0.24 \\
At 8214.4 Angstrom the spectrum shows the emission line H-gamma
